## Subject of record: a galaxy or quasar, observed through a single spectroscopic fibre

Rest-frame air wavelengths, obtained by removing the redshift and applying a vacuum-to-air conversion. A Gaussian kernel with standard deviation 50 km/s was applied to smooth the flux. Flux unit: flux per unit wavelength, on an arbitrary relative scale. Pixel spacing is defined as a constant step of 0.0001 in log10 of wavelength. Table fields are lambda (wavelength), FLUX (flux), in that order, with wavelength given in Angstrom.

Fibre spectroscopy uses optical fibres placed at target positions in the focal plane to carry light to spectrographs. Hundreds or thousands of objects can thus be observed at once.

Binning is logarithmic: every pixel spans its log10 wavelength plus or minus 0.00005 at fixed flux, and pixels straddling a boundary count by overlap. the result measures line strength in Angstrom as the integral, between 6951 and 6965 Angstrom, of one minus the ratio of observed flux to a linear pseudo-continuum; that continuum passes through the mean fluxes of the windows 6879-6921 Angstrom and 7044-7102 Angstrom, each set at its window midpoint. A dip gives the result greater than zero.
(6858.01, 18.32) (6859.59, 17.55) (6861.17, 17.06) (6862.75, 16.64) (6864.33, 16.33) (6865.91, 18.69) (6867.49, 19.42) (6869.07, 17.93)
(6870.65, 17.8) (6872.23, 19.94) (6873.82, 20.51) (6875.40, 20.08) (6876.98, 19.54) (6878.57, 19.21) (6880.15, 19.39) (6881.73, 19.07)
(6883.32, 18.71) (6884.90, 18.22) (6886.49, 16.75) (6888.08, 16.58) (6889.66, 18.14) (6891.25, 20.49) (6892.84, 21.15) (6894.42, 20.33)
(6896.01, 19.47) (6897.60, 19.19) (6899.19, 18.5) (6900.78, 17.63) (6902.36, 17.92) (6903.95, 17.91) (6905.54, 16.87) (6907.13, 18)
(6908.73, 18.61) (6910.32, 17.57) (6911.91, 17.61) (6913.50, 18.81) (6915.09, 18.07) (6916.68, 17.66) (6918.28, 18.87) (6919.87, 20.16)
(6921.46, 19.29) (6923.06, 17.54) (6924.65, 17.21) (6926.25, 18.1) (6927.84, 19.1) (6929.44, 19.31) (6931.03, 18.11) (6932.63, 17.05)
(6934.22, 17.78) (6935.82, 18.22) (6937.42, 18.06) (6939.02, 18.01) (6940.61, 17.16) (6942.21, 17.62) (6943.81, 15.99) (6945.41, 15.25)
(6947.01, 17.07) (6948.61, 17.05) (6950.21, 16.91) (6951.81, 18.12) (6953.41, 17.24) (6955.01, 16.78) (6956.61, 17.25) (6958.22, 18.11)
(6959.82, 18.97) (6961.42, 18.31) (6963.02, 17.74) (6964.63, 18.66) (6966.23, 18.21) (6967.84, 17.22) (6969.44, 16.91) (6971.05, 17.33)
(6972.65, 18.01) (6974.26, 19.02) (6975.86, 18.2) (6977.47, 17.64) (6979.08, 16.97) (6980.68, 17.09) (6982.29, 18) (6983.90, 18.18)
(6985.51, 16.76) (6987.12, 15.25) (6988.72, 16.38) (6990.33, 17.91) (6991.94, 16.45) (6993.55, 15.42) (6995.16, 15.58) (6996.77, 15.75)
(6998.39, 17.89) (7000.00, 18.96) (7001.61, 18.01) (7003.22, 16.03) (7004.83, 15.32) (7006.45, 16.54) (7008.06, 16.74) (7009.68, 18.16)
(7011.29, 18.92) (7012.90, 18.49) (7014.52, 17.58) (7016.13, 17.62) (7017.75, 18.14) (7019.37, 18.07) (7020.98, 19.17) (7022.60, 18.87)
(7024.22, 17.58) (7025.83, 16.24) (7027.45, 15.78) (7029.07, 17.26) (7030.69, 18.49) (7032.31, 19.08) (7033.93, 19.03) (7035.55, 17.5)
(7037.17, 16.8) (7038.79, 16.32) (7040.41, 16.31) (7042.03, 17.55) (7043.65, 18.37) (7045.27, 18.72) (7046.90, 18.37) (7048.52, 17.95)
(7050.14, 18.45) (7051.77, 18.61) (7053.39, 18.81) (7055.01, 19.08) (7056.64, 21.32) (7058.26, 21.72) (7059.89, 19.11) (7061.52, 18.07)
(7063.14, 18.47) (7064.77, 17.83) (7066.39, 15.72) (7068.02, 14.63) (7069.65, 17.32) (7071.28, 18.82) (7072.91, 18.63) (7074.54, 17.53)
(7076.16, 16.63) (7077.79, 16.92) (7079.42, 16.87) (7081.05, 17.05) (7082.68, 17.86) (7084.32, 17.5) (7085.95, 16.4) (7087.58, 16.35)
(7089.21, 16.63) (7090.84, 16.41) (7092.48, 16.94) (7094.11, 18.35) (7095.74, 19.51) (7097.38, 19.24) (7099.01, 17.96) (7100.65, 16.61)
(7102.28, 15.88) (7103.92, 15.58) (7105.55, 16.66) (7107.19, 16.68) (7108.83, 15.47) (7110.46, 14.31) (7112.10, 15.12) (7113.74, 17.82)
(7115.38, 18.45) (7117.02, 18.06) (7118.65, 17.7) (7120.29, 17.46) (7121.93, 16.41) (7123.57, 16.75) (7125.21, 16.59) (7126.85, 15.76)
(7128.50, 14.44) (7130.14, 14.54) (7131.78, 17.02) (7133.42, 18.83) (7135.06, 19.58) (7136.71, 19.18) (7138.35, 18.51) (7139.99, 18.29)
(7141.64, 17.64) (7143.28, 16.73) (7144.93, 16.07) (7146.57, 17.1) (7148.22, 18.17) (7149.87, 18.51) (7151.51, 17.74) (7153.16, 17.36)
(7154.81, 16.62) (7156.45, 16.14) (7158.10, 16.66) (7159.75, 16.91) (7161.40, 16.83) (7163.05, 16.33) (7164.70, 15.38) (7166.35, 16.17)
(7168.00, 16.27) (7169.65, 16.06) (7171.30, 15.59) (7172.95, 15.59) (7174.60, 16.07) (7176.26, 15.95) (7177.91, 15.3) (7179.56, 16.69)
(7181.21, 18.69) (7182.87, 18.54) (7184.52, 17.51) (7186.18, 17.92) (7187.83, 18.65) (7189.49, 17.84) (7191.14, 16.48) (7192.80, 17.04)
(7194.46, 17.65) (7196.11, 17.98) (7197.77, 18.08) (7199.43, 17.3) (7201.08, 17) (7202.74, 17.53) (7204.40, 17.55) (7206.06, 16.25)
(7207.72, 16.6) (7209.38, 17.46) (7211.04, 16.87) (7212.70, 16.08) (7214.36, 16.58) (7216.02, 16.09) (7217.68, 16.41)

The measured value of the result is 0.33 Angstrom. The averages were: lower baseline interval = 18.5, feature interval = 17.9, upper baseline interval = 17.9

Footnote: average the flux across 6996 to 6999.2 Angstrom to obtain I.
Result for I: 16.8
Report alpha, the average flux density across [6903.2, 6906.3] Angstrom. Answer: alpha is 17.4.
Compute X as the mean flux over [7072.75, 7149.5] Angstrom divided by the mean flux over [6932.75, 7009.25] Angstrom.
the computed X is 1.0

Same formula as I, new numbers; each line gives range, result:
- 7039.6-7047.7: 17.9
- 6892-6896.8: 20.3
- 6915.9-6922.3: 19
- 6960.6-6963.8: 18.1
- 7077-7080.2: 16.9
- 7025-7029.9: 16.5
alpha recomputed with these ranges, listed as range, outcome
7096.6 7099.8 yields 18.6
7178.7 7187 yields 17.9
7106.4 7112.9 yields 15.4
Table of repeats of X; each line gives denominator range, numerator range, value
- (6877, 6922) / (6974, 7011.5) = 0.92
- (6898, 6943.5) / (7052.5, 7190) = 0.95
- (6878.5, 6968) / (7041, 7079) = 1.00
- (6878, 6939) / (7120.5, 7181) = 0.91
